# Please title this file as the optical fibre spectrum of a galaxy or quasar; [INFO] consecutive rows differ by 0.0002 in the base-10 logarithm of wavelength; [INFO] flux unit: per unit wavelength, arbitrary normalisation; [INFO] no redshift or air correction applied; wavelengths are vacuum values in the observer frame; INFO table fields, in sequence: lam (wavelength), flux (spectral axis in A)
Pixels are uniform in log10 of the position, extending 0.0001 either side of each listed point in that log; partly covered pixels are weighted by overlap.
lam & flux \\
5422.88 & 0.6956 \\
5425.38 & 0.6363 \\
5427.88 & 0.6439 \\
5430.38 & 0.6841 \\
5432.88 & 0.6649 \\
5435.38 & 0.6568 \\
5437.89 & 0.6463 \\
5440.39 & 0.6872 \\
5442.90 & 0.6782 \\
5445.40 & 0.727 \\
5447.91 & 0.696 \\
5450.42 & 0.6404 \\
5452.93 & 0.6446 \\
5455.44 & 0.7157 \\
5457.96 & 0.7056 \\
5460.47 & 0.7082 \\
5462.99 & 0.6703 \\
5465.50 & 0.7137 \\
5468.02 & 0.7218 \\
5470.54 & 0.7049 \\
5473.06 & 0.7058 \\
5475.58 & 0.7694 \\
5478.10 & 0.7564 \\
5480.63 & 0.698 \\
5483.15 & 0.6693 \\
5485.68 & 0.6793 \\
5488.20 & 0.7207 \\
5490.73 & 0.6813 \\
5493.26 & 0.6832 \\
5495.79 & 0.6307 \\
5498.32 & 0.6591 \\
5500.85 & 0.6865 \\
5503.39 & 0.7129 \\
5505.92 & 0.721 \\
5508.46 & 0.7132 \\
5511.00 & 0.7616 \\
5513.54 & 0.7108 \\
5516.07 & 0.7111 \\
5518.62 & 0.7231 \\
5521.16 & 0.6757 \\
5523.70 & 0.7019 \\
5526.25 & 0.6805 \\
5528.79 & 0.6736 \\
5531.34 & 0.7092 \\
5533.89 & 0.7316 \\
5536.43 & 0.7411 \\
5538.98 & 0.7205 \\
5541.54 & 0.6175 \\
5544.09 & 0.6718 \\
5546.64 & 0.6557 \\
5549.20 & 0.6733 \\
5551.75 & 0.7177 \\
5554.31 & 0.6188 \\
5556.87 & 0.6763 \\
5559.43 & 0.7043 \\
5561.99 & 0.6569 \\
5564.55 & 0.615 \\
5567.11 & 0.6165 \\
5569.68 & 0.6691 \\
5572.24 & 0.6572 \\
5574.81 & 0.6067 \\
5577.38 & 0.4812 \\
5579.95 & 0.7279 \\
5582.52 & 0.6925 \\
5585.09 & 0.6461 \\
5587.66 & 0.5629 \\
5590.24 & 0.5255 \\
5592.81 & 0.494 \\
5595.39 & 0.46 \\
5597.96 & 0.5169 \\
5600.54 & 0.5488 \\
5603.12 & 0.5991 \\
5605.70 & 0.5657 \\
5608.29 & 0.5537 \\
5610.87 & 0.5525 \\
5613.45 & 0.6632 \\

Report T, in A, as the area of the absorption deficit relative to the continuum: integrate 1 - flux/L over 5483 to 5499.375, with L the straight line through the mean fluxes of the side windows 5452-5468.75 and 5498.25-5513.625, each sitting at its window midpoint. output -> 0.75 A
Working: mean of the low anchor 0.697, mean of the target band 0.675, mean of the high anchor 0.713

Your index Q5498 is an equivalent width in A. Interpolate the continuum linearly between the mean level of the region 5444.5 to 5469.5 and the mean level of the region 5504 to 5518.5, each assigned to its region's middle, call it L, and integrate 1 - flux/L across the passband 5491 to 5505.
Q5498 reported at 0.78 A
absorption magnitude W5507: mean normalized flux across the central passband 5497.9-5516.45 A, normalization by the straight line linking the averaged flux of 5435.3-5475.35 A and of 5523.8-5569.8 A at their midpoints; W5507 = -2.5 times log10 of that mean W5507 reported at -0.05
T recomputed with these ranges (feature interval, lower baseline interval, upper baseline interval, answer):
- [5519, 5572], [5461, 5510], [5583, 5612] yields -4.8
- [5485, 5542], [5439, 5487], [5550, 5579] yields -2.5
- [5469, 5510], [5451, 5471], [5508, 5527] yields 0.2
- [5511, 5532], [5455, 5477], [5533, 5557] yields -0.3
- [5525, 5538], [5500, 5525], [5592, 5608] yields -0.7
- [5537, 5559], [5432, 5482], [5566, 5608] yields -1.9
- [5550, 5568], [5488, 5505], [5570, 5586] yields -0.3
